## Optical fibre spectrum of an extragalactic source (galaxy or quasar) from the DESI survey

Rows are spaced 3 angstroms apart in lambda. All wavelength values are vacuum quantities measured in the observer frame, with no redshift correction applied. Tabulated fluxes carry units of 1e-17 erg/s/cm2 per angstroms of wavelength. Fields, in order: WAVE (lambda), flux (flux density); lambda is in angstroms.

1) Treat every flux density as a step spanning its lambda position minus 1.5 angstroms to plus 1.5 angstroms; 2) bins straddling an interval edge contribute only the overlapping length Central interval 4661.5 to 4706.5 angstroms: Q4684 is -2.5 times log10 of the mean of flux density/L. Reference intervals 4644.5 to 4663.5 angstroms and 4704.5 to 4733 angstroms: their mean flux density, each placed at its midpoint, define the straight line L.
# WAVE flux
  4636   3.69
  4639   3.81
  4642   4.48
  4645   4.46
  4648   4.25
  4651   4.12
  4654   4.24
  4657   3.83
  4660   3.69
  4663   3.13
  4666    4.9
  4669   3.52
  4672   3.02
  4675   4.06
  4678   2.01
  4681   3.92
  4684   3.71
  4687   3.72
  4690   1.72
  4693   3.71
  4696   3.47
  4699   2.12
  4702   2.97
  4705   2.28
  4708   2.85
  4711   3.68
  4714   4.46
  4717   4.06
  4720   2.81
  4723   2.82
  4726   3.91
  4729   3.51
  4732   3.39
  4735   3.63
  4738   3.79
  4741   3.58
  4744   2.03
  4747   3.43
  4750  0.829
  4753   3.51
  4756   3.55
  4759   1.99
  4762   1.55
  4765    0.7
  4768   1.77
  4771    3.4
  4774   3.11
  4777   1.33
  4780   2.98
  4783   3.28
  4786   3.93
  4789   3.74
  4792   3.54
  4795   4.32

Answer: 0.16 mag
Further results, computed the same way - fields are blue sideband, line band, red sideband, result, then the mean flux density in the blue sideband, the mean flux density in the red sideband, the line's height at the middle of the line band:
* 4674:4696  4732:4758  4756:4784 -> -0.18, 3.26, 2.29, 2.57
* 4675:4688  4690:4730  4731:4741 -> 0.10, 3.41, 3.61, 3.51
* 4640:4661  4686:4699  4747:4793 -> 0.20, 4.16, 2.63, 3.62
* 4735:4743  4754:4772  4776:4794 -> 0.49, 3.57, 3.22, 3.39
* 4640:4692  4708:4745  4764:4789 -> -0.11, 3.69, 2.67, 3.13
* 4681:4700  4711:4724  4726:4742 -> -0.05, 3.17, 3.61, 3.44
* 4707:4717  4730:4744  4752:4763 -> -0.09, 3.76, 2.66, 3.16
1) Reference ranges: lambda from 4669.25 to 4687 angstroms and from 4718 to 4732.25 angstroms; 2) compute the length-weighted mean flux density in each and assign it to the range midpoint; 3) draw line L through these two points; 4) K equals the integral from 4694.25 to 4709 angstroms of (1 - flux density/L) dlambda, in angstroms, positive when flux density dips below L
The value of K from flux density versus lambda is 2.63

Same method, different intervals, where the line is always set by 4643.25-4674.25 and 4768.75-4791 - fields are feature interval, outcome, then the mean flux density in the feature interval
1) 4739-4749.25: 1.34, 2.89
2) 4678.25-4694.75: 2.10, 3.26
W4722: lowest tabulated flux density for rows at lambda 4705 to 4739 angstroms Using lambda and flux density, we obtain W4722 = 2.28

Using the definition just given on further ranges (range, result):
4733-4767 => 0.7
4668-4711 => 1.72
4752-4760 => 1.99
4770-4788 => 1.33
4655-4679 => 2.01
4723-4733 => 2.82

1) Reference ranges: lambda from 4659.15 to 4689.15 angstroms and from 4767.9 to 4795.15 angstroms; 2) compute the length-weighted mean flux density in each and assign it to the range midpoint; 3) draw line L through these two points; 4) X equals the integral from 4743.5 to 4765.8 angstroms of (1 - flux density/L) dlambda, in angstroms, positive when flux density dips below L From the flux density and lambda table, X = 6.8 angstroms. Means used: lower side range 3.53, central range 2.25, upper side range 3.15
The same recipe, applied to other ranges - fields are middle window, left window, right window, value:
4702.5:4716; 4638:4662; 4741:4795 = 0.3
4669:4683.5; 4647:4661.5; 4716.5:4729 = 1.9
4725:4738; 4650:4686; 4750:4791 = -2.6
